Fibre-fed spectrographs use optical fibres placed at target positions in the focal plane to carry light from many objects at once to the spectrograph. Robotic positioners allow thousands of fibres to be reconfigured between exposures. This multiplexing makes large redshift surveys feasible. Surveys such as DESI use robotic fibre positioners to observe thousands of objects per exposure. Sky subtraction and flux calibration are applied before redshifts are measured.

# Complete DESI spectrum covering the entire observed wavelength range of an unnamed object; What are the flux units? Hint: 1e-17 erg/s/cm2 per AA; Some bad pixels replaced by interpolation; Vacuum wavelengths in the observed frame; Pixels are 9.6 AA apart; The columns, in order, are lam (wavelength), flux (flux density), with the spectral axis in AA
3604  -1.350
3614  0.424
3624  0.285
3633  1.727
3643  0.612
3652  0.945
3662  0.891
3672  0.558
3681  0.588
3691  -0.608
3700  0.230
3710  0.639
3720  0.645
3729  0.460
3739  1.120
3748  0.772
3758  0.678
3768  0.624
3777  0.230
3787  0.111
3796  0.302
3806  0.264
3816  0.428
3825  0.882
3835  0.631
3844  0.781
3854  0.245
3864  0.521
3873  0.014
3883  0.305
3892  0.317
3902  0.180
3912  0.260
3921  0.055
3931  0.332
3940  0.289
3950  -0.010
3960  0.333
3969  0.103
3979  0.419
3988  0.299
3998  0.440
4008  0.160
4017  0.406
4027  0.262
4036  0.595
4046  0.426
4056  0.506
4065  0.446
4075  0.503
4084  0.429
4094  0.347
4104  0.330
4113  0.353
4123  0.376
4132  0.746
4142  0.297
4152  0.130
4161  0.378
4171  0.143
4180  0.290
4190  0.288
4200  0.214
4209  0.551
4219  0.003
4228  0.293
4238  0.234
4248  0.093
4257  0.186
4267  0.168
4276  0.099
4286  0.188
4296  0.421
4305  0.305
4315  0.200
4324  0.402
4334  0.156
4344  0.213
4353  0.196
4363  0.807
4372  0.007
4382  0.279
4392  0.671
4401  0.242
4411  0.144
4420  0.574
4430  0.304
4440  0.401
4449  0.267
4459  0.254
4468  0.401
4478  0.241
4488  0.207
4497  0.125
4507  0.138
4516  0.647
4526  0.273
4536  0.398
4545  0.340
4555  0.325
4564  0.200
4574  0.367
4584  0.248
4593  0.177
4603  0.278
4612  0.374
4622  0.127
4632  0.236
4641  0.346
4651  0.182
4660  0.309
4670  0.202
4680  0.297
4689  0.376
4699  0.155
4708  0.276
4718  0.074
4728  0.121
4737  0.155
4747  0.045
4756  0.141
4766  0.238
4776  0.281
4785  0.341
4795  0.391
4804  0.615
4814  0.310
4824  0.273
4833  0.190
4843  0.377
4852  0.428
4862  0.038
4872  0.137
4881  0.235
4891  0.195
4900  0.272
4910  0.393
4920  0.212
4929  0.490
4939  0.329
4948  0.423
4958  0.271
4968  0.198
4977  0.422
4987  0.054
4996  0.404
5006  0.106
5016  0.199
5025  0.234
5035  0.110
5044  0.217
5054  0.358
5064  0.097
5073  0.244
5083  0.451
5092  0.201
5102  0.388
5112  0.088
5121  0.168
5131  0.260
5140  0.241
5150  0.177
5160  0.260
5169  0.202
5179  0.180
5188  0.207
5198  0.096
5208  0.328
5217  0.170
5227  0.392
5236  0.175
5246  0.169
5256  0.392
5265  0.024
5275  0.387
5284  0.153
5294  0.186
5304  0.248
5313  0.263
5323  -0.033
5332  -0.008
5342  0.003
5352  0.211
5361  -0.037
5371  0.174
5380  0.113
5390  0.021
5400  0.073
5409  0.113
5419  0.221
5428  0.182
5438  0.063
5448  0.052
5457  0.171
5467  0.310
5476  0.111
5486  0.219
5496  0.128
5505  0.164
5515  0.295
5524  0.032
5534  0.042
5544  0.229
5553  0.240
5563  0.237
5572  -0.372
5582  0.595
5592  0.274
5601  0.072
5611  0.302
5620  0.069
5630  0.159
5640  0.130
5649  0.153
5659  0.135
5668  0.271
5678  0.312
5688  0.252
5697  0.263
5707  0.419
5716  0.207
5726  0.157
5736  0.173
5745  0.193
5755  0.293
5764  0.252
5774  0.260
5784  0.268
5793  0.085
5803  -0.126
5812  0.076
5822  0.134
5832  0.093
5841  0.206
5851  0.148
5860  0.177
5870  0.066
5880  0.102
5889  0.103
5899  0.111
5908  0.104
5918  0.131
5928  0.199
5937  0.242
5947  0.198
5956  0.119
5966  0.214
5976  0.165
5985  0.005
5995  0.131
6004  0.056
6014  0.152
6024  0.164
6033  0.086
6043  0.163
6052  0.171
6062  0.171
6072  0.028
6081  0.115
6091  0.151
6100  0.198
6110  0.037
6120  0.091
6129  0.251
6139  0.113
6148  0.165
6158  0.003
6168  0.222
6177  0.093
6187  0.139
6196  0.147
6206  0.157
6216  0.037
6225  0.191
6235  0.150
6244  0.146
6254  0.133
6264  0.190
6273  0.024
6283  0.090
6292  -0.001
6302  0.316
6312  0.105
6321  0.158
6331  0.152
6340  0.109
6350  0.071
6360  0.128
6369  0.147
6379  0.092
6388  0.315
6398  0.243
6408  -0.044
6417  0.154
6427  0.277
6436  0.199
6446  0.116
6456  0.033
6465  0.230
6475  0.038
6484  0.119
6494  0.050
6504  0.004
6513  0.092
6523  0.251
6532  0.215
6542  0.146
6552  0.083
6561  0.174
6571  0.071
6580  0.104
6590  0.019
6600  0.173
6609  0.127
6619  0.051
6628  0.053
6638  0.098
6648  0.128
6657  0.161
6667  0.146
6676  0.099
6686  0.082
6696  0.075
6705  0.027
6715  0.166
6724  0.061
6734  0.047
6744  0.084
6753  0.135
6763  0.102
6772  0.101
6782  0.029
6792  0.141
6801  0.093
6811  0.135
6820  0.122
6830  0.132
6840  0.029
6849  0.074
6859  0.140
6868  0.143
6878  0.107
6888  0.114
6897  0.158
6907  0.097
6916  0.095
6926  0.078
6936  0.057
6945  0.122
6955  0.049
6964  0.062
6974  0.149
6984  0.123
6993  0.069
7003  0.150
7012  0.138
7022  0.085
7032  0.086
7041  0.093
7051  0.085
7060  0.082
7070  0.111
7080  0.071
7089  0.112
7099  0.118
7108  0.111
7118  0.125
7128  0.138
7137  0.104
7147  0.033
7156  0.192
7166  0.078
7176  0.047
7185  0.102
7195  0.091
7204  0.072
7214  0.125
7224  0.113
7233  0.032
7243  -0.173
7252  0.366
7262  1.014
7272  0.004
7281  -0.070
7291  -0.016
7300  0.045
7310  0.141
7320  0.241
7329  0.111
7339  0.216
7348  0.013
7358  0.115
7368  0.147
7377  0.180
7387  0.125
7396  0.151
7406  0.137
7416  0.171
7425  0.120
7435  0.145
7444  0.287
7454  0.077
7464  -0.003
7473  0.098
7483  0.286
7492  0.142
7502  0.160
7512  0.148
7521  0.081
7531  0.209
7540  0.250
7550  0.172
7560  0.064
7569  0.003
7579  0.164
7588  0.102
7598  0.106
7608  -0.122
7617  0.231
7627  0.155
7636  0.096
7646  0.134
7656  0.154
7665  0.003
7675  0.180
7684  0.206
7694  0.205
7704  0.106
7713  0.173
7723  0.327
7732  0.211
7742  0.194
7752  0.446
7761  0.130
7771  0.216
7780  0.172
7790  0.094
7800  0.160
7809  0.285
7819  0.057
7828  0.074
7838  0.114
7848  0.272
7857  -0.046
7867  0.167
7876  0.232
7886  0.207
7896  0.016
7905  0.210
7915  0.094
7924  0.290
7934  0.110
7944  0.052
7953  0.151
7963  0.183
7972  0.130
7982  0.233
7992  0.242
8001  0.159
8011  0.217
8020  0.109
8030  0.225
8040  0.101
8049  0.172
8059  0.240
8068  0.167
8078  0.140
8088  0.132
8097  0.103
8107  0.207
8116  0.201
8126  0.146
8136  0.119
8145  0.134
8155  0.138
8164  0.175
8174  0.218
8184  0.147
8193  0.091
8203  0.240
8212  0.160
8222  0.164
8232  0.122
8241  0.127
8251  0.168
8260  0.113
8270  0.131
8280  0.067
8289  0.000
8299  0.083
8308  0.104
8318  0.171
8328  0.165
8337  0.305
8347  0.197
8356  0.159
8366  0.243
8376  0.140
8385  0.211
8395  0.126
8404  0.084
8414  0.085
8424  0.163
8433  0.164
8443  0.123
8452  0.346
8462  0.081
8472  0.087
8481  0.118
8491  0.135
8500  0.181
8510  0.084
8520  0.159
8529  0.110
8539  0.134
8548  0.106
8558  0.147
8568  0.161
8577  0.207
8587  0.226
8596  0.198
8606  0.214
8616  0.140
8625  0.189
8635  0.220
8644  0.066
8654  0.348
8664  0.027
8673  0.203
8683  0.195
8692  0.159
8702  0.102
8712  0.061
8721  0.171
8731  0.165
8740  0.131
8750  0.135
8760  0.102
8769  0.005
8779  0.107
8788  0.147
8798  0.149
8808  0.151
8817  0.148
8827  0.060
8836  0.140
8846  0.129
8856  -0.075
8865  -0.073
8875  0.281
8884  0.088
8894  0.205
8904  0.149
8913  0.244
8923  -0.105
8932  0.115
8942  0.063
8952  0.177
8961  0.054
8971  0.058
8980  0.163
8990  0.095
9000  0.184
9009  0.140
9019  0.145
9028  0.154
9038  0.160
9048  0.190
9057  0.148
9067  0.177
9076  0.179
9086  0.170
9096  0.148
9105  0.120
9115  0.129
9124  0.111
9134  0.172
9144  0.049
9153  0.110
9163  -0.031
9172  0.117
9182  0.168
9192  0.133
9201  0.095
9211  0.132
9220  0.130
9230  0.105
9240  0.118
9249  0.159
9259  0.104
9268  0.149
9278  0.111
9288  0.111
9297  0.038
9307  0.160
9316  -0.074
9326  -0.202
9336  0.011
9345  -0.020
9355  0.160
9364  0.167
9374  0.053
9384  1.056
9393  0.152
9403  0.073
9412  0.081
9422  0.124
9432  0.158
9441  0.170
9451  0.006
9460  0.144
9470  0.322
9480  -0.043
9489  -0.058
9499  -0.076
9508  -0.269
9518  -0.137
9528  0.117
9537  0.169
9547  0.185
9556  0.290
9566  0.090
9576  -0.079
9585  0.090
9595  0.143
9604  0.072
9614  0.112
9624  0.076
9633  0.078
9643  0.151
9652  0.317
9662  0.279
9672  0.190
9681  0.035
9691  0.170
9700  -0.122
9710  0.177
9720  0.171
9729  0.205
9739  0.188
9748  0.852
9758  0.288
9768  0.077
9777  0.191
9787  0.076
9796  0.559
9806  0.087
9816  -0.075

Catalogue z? 0.947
